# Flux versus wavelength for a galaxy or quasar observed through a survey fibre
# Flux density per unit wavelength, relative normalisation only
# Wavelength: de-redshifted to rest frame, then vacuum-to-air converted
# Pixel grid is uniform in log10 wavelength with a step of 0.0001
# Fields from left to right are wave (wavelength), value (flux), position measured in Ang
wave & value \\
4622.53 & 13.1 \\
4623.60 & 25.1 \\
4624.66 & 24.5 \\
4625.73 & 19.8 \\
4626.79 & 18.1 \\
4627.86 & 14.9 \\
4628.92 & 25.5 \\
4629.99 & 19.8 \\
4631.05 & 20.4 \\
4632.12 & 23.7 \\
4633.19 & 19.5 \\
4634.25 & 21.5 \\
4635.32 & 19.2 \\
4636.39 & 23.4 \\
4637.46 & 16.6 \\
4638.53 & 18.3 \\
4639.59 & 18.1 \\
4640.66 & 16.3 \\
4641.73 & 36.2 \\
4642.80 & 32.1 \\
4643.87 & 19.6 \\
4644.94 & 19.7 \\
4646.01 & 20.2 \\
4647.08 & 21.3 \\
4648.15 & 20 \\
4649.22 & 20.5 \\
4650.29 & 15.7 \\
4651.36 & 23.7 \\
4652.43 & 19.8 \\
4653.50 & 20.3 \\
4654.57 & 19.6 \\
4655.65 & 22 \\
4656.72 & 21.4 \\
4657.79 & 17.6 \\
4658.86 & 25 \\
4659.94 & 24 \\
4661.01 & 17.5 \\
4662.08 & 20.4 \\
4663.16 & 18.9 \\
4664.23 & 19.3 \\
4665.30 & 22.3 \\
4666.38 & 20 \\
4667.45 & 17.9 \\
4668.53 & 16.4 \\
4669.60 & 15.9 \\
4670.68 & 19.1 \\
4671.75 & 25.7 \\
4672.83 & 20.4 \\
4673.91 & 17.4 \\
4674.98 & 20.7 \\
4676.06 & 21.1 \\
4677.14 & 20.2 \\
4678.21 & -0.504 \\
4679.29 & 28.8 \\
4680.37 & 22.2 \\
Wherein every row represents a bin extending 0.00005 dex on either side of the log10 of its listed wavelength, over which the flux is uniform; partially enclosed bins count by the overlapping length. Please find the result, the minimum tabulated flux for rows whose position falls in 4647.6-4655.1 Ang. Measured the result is 15.7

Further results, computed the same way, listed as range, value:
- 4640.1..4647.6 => 16.3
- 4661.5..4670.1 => 15.9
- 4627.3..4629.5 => 14.9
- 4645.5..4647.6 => 20.2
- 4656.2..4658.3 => 17.6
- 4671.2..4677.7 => 17.4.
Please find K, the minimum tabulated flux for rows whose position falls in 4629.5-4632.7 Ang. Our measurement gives 19.8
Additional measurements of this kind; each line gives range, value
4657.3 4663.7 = 17.5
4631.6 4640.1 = 16.6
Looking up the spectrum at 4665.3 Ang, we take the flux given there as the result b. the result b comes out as 22.3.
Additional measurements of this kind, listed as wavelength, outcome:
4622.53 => 13.1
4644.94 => 19.7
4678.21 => -0.504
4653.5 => 20.3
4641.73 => 36.2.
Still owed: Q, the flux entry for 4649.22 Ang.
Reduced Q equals 20.5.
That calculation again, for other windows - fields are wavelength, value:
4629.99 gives 19.8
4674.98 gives 20.7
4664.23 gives 19.3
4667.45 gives 17.9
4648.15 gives 20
